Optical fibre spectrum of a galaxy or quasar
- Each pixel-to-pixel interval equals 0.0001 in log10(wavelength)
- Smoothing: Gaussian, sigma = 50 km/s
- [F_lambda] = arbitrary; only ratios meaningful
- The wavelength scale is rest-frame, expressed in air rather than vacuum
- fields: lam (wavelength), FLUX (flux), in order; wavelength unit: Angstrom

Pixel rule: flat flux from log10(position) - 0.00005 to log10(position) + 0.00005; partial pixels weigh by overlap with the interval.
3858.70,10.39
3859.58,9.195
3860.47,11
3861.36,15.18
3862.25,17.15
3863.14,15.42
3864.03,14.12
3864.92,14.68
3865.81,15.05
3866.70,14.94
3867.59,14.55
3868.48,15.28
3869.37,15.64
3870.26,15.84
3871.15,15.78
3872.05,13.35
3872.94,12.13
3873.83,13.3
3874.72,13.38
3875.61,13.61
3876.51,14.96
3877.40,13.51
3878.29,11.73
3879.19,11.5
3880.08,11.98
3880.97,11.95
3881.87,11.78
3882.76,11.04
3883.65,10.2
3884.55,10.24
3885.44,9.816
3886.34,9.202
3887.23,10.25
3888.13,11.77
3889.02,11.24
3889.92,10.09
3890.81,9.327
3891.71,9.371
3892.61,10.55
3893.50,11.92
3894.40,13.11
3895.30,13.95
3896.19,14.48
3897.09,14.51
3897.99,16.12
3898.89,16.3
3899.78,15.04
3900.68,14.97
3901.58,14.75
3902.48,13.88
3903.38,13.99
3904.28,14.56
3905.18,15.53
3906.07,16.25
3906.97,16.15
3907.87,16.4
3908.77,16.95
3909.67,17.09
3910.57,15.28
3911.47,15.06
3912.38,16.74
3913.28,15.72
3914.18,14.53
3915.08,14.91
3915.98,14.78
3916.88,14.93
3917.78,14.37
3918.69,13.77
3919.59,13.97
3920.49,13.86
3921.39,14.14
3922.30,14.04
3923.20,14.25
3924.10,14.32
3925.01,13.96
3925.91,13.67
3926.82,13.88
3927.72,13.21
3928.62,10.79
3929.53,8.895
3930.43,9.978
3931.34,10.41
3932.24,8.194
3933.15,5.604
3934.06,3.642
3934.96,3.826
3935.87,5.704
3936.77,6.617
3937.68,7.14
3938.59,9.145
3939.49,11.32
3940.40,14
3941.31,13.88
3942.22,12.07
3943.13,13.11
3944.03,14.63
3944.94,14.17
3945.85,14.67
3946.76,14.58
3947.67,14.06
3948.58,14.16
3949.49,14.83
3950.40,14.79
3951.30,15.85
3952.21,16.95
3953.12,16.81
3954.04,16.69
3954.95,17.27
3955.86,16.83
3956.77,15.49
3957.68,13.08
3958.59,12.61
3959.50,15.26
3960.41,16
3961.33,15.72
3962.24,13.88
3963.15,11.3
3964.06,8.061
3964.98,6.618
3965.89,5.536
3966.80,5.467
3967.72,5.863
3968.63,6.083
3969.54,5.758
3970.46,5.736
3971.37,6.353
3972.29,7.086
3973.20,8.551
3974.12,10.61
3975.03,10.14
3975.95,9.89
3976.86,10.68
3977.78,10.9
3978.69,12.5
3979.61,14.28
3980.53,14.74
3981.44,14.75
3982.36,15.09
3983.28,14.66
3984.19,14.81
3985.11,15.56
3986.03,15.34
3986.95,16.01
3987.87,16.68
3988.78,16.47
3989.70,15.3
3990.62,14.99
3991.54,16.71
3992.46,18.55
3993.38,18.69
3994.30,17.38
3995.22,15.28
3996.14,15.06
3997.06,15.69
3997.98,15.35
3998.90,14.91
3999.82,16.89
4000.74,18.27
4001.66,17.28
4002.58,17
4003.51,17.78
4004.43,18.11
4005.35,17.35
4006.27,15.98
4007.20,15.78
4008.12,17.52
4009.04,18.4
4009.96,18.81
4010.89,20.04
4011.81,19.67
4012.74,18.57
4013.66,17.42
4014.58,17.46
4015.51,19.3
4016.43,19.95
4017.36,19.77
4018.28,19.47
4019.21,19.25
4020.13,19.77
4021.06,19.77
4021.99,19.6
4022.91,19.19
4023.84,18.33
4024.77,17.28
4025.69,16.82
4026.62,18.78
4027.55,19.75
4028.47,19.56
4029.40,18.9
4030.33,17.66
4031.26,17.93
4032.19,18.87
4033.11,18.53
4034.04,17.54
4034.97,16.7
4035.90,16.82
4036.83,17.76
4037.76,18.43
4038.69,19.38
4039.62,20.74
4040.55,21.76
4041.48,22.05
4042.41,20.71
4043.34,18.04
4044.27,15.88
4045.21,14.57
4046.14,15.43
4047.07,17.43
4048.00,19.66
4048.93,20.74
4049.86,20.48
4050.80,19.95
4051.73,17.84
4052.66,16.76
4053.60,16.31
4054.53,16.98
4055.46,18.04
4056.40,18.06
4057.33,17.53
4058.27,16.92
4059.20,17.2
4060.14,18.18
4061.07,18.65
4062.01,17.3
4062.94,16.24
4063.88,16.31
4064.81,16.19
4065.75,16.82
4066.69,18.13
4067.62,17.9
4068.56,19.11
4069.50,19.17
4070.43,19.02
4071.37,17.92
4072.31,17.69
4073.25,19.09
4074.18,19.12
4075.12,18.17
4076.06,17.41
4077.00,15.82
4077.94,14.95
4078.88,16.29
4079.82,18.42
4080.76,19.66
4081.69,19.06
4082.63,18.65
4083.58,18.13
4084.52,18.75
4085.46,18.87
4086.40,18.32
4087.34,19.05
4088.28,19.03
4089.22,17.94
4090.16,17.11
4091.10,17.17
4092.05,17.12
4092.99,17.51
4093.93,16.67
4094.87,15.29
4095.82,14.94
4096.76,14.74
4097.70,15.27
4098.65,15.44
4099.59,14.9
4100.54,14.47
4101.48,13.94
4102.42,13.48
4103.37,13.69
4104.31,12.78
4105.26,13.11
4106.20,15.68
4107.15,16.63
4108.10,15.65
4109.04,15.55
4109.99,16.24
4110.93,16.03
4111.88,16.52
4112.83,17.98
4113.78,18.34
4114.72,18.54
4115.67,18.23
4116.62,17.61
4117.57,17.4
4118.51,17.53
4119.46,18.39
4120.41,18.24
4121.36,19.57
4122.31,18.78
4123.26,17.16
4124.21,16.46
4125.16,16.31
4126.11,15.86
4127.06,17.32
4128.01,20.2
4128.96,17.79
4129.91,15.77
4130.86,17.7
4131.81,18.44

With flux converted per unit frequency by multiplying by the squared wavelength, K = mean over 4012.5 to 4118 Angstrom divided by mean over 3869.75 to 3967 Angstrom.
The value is 1.5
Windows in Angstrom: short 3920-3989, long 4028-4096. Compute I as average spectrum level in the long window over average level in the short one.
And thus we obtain 1.50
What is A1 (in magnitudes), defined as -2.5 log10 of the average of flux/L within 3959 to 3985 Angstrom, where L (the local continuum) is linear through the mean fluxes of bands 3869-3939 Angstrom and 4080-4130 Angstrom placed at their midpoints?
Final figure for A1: 0.31 mag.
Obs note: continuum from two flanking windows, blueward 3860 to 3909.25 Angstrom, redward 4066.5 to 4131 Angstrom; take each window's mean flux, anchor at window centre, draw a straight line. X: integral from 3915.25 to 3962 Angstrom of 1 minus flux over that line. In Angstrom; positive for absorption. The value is 4.9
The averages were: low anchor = 13.5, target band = 12.9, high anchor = 17.1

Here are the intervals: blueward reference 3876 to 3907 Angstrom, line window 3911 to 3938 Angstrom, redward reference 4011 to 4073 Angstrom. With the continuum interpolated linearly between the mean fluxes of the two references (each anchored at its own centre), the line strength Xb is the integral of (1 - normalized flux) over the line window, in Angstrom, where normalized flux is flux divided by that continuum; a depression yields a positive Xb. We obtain 3.9 Angstrom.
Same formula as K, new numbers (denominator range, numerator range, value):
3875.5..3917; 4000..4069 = 1.45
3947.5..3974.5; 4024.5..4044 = 1.66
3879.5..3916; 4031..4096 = 1.45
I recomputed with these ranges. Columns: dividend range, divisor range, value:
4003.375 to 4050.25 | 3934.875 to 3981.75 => 1.58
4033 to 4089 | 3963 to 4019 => 1.26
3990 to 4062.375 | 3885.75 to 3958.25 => 1.37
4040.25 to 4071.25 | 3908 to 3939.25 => 1.48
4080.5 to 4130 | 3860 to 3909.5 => 1.25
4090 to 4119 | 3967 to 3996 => 1.26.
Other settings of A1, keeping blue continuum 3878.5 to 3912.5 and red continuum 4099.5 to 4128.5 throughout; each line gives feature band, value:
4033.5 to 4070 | -0.16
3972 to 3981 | 0.29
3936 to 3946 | 0.20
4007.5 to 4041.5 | -0.23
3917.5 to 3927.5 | -0.03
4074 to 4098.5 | -0.08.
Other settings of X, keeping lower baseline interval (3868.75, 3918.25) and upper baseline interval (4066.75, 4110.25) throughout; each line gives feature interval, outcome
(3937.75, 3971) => 4.8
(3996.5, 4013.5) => -2.1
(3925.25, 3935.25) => 3.3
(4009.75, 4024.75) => -3.3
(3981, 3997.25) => -0.8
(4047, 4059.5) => -1.5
